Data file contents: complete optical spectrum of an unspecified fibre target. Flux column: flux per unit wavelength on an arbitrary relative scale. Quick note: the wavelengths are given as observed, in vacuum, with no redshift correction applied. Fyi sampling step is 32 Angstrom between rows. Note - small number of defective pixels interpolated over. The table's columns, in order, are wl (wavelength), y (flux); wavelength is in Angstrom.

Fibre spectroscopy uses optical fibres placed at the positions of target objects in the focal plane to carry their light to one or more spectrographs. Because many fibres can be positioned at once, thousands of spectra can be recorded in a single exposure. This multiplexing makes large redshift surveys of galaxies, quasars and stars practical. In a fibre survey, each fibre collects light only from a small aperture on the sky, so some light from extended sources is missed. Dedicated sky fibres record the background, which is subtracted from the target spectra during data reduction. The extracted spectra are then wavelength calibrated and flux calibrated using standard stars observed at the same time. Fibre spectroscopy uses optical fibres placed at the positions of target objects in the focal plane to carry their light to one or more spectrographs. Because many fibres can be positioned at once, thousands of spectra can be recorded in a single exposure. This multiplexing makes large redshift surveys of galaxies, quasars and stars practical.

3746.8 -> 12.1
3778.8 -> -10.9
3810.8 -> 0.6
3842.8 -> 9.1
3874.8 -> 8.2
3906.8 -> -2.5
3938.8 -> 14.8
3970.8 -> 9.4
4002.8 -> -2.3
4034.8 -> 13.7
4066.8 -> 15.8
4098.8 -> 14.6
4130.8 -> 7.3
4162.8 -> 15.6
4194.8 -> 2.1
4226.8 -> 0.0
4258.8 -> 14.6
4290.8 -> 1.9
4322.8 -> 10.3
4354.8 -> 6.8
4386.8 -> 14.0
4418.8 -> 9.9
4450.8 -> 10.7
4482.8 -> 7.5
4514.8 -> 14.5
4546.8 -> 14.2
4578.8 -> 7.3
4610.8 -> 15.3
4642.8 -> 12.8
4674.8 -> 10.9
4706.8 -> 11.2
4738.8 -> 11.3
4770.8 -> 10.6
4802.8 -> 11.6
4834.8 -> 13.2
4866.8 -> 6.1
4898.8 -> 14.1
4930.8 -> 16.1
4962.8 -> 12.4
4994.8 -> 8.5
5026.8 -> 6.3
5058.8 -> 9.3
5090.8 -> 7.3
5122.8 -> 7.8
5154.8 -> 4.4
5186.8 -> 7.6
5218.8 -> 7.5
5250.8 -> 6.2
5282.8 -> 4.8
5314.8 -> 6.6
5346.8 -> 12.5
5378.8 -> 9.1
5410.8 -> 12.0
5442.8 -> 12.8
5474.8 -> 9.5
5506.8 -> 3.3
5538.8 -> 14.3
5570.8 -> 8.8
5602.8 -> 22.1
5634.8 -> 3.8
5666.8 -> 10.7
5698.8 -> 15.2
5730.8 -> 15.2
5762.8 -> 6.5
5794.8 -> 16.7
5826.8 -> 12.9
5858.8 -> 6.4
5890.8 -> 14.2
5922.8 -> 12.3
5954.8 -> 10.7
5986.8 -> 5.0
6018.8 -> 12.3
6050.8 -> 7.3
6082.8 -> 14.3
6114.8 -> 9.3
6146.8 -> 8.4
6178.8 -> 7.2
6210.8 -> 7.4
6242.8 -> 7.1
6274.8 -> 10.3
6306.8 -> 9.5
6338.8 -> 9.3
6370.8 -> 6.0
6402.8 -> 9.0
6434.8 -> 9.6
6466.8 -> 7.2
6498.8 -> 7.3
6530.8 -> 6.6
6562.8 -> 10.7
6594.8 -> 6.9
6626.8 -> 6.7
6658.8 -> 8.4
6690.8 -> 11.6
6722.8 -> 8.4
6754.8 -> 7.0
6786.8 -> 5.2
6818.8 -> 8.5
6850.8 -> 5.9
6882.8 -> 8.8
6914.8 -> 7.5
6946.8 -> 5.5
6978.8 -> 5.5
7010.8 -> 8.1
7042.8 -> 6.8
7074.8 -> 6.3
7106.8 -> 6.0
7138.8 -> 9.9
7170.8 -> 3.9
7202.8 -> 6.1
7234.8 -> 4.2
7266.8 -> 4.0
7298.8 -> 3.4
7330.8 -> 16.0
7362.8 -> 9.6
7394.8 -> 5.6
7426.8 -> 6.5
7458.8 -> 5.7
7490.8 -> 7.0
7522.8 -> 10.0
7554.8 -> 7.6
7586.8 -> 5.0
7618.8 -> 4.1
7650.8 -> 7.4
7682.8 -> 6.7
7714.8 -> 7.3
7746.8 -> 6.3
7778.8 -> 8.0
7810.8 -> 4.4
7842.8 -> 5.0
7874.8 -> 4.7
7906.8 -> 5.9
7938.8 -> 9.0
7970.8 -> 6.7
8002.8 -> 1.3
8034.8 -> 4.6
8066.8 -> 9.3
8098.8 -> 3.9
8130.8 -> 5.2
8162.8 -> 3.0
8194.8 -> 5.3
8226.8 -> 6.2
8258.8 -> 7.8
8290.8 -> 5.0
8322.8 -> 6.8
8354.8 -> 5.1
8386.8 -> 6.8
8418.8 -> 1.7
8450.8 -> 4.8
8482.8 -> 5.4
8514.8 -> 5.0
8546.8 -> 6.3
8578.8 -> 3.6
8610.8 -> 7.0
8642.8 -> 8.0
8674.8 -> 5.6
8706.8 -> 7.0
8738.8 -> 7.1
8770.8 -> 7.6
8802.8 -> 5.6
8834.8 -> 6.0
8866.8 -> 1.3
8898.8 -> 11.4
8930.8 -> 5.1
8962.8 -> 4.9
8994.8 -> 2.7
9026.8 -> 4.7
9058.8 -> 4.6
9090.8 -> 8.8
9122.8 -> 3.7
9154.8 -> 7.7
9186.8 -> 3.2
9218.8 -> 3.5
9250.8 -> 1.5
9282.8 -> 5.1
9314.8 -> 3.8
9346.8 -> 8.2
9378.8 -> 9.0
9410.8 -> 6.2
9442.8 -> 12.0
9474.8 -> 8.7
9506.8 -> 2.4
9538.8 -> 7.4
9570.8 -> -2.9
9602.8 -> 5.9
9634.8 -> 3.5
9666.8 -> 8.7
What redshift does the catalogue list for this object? 0.119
